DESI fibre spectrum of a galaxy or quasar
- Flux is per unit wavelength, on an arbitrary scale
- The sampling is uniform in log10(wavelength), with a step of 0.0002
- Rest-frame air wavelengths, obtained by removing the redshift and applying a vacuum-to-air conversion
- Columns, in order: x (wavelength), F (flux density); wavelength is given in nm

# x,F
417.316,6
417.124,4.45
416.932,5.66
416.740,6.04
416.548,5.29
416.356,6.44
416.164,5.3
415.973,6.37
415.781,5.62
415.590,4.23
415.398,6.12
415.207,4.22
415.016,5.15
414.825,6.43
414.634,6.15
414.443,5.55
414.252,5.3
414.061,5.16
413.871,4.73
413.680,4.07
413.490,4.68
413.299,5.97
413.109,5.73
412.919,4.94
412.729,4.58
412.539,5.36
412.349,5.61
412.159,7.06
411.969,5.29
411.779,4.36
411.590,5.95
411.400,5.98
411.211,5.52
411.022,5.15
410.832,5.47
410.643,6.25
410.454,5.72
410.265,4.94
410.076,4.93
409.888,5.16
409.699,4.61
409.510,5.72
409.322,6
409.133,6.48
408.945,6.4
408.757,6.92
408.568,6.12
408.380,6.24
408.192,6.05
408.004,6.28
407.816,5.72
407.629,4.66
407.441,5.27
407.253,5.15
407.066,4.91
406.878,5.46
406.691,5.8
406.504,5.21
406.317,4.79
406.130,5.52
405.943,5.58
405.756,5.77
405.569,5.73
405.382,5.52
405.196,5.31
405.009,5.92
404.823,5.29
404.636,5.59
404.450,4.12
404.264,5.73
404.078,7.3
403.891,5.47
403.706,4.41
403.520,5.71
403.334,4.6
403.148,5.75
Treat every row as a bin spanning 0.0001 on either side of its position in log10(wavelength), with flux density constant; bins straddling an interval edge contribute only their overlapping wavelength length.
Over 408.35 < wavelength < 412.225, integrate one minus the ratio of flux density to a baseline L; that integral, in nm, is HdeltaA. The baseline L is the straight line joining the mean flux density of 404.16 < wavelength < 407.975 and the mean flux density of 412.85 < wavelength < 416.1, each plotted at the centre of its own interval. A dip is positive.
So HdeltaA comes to -0.26 nm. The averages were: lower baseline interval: 5.37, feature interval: 5.71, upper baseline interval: 5.32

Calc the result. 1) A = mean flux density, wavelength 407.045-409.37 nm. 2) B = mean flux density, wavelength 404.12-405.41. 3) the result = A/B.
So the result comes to 1.09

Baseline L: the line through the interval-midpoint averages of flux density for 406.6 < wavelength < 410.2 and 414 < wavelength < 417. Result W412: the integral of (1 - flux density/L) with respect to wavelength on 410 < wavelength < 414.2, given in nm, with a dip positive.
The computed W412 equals 0.208 nm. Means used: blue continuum 5.67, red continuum 5.57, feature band 5.34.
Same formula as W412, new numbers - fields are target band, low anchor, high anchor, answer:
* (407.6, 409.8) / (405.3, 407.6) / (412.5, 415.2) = -0.26 nm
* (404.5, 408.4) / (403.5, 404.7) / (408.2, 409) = 0.30 nm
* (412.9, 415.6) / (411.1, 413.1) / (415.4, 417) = 0.14 nm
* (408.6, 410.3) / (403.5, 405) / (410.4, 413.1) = -0.07 nm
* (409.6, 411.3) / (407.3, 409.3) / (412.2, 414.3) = 0.10 nm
